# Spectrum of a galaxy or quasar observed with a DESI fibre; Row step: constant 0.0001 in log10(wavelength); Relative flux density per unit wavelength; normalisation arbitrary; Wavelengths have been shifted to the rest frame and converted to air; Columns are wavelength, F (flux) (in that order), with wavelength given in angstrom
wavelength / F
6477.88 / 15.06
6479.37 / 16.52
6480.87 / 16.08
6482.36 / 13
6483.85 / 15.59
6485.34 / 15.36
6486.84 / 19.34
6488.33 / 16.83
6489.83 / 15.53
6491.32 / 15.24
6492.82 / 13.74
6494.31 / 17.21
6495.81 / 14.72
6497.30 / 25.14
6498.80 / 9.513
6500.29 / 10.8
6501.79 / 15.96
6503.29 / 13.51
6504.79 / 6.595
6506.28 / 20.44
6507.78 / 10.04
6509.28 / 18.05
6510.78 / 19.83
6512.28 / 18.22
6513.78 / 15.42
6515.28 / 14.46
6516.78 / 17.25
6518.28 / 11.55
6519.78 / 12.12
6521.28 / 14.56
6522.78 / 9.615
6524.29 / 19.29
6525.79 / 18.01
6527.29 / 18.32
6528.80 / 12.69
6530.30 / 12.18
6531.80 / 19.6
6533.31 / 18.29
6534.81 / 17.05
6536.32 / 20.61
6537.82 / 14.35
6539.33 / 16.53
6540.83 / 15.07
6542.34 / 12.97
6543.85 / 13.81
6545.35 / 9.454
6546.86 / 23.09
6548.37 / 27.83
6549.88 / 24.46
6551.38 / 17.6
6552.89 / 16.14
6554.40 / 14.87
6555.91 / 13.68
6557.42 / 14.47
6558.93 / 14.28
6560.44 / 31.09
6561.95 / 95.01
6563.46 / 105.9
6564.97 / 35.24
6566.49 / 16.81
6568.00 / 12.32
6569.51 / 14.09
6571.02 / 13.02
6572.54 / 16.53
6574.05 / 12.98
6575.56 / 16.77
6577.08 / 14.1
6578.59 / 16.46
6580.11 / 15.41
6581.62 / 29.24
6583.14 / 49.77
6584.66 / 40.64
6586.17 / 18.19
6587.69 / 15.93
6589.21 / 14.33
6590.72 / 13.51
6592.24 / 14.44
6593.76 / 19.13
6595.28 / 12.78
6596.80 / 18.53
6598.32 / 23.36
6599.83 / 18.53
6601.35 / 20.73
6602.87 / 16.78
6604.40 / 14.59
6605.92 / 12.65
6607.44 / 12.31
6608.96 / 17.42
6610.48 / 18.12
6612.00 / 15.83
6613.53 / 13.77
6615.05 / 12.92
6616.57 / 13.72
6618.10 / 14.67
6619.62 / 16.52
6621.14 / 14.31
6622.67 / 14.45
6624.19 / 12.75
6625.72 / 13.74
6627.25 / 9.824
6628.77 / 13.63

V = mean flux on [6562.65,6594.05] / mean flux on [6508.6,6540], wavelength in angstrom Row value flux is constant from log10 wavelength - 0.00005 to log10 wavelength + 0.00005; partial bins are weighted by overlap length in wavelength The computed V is 1.5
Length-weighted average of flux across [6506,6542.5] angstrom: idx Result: 15.8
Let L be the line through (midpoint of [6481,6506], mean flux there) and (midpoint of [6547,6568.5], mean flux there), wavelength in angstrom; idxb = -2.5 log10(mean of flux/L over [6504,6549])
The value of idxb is 0.41 mag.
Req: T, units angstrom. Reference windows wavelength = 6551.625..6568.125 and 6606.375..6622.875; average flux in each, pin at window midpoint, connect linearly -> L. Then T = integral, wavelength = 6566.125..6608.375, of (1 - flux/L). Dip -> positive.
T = 9.7 angstrom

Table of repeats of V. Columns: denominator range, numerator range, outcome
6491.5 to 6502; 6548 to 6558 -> 1.19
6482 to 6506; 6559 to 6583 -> 1.98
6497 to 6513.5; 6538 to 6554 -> 1.17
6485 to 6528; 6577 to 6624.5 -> 1.18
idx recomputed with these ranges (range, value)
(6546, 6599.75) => 24.2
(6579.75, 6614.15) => 19.5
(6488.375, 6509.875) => 14.8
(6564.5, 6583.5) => 19.4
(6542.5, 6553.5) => 18.6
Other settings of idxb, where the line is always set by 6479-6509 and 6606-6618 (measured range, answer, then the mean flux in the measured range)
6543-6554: -0.247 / 18.7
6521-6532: -0.027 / 15.4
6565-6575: -0.071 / 15.9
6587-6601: -0.142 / 16.9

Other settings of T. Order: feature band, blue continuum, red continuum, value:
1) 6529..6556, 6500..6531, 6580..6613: -1.1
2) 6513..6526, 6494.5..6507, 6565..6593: 1.1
